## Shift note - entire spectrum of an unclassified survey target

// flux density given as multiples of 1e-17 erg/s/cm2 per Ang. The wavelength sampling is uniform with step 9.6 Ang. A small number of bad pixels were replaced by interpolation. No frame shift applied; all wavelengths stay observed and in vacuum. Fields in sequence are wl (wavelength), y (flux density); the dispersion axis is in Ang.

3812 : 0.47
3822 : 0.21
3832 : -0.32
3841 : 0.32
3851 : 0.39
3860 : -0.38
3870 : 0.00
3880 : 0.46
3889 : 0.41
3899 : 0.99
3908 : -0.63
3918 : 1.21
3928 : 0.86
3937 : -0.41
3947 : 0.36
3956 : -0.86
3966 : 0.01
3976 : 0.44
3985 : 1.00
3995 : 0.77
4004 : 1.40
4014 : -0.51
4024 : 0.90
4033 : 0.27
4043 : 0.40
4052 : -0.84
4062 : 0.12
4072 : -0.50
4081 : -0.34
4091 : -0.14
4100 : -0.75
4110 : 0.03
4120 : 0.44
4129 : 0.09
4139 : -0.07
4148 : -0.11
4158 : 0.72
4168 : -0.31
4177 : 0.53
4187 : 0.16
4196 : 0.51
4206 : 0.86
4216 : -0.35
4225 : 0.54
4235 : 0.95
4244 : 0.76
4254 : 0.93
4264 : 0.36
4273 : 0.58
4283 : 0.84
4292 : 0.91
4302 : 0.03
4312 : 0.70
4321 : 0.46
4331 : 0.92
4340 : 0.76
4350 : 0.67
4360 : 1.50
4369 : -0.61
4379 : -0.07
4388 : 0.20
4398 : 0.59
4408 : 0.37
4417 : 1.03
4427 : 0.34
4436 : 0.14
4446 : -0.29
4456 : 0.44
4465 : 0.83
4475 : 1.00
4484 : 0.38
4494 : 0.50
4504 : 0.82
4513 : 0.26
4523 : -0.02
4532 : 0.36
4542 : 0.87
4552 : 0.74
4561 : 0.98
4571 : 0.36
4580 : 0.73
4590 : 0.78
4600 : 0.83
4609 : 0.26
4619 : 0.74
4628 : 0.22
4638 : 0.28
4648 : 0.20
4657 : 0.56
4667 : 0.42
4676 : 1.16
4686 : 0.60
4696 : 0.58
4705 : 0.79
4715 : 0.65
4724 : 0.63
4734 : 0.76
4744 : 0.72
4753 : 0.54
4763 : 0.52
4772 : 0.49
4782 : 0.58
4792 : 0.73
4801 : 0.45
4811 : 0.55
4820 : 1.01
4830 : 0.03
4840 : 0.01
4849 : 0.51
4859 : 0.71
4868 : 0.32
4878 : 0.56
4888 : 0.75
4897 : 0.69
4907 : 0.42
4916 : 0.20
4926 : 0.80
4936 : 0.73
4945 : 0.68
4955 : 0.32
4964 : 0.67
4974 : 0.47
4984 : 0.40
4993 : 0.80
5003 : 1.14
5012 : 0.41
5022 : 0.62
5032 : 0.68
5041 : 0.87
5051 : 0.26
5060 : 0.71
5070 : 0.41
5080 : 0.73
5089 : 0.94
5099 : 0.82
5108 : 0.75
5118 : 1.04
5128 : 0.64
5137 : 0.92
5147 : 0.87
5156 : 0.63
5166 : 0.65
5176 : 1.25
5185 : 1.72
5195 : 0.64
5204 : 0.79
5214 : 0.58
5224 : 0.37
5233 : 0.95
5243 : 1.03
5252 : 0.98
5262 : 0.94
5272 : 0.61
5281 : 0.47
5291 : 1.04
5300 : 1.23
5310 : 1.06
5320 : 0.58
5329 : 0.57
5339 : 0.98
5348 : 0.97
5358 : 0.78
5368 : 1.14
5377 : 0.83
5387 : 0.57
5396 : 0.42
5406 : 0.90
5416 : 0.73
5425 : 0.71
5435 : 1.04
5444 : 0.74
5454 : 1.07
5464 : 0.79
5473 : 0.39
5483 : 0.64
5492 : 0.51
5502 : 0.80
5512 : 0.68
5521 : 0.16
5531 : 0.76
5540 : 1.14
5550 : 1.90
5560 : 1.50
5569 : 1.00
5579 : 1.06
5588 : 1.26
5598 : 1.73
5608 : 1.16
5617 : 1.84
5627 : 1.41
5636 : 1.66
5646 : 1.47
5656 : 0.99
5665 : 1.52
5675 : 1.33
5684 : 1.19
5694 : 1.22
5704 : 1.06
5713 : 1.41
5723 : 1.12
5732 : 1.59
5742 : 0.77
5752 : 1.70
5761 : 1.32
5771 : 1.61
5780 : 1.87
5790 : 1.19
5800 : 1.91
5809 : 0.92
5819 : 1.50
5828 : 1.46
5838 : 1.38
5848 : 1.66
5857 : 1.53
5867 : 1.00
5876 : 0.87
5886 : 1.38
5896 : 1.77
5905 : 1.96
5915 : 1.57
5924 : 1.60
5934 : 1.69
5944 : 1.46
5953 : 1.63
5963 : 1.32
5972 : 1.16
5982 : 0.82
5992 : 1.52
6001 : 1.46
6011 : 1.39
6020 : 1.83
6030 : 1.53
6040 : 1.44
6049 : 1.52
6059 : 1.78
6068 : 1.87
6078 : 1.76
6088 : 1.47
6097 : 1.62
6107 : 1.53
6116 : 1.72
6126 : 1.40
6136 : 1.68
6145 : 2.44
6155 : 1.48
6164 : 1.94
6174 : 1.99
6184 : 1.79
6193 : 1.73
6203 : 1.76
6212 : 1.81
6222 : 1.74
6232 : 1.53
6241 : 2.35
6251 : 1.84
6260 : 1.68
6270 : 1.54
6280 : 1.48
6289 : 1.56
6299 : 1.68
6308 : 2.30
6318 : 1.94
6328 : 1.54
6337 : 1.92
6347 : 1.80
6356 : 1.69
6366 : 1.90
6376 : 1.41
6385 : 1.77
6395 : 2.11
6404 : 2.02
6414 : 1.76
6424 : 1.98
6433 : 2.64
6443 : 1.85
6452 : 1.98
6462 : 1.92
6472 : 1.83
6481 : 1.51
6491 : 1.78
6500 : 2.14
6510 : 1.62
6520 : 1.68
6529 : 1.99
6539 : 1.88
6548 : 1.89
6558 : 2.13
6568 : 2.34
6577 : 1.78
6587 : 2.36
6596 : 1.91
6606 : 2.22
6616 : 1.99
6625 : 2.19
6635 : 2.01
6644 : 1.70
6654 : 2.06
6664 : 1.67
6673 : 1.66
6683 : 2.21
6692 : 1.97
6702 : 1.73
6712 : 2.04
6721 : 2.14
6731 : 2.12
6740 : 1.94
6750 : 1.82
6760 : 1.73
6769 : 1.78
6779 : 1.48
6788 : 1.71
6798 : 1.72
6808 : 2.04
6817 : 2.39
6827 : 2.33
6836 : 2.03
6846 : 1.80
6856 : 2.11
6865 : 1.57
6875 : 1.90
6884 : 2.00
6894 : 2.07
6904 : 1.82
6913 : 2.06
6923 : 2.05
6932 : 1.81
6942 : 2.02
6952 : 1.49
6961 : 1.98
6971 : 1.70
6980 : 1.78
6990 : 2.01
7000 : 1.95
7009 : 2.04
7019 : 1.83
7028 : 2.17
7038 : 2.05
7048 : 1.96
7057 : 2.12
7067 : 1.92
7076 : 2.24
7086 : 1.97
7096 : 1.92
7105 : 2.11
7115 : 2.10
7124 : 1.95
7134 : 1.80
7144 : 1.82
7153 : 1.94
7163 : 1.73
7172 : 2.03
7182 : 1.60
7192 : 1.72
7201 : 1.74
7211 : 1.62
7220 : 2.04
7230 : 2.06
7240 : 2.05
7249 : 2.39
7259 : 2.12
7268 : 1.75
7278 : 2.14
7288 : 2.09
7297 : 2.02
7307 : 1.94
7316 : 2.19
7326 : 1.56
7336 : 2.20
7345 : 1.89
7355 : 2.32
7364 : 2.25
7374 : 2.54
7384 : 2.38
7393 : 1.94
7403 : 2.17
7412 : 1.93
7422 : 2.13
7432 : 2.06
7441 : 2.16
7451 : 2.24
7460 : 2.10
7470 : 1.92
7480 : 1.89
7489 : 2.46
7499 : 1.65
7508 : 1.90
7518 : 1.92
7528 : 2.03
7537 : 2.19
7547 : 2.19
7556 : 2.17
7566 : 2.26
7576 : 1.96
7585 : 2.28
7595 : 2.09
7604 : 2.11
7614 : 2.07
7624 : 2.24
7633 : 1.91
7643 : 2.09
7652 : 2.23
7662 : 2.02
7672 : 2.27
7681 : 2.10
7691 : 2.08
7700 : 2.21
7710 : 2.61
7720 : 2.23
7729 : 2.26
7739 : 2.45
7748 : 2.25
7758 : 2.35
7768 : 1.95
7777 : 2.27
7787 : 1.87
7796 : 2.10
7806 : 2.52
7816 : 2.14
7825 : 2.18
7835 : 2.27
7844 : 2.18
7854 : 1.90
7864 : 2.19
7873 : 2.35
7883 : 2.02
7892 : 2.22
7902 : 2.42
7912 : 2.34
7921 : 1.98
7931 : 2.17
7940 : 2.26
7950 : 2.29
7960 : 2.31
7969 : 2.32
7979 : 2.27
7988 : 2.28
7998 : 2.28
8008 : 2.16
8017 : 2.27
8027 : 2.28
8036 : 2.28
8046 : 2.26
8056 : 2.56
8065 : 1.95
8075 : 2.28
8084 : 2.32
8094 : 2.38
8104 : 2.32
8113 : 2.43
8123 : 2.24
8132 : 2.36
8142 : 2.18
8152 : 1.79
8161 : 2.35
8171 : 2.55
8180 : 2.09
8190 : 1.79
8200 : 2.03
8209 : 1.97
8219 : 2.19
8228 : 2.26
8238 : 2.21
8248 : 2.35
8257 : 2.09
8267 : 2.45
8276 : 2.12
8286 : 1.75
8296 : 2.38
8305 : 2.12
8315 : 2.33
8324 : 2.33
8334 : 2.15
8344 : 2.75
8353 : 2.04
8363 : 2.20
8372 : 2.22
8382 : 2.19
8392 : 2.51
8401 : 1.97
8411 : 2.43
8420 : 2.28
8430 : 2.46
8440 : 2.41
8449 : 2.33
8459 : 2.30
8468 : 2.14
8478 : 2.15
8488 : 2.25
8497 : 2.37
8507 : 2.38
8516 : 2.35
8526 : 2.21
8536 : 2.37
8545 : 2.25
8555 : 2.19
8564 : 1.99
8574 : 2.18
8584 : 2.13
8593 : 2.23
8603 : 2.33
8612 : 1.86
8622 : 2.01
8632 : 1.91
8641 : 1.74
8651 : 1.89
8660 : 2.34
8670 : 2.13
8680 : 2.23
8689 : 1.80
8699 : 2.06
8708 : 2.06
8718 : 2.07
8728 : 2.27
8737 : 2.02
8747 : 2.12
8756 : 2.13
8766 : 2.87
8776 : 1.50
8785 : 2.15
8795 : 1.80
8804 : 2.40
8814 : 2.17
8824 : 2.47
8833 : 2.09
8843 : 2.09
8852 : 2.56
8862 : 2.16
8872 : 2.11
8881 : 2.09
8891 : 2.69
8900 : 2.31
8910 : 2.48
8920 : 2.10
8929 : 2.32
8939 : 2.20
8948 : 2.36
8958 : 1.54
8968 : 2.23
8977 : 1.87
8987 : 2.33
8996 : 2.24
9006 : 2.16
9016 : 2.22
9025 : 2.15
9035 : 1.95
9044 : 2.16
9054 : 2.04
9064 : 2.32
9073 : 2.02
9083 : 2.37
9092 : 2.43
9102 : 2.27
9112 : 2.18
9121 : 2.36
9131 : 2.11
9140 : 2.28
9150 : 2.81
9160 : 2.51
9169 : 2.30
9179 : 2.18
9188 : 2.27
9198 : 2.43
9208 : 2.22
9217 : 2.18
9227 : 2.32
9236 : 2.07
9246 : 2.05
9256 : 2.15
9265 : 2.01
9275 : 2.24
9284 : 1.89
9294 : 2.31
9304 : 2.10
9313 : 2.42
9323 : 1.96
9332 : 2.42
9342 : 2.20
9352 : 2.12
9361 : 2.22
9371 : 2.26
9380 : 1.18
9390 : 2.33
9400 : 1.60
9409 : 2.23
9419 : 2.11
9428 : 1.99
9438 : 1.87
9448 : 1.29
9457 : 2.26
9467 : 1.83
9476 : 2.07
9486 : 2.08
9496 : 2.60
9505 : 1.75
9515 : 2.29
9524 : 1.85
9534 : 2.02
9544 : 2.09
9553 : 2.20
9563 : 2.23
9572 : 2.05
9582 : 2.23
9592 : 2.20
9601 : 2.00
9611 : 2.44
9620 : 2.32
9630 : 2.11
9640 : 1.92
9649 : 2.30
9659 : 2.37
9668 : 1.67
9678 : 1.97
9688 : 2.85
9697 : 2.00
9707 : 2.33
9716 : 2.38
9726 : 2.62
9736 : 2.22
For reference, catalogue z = 0.39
